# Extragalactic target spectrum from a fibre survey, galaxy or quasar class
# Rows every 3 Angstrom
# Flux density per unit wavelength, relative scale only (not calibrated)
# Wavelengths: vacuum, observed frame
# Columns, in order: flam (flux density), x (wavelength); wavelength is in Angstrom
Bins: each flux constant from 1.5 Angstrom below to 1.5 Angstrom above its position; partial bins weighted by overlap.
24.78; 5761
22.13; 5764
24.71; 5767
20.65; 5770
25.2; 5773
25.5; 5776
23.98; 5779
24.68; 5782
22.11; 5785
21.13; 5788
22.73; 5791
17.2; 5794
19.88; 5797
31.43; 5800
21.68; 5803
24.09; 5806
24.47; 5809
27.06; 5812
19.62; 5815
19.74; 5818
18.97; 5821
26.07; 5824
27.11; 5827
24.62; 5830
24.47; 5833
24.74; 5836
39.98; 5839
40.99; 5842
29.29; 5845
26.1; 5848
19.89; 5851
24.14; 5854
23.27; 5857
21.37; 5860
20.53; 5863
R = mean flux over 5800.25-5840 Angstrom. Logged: 24.8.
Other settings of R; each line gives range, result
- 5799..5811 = 25.2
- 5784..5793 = 21.7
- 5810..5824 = 22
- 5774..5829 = 23.2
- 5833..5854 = 29.3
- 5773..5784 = 24.7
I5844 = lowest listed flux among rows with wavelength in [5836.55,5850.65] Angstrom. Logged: 26.1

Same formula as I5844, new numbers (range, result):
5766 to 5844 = 17.2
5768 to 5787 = 20.65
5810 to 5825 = 18.97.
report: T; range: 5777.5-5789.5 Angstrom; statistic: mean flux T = 23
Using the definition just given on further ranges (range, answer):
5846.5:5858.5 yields 23.4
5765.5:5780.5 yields 24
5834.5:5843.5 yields 35.2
